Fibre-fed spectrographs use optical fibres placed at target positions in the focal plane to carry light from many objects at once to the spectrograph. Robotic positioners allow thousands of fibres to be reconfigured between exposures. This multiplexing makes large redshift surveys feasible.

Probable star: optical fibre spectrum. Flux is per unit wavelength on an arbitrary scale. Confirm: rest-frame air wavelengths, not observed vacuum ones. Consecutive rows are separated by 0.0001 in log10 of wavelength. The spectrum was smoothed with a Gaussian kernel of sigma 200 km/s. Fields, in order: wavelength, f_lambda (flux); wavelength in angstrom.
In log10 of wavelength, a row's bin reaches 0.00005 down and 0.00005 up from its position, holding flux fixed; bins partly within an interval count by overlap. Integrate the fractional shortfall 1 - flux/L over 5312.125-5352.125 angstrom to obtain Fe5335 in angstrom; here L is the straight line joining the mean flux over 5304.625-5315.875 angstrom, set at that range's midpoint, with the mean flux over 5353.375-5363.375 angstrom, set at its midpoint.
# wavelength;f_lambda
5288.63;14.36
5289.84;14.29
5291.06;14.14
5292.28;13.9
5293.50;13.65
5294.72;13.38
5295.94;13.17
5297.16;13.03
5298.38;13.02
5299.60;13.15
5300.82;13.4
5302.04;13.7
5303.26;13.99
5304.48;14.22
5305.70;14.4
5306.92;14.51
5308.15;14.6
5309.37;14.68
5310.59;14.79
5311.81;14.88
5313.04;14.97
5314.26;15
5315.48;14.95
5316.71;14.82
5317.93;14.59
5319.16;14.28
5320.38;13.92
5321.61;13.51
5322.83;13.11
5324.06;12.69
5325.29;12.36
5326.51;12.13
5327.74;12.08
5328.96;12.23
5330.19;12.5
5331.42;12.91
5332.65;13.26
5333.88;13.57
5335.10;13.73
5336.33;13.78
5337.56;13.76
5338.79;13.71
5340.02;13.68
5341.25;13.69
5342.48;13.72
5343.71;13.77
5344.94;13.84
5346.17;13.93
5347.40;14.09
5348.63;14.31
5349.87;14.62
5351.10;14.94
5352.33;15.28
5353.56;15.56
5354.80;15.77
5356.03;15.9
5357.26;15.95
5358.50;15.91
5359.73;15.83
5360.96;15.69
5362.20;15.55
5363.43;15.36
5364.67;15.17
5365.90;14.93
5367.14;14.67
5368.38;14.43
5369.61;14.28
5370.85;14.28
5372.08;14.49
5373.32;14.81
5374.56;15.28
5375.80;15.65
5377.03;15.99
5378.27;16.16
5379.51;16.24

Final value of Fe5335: 3.9 angstrom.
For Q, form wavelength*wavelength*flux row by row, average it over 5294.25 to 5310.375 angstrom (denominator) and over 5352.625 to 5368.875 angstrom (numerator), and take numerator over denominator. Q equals 1.14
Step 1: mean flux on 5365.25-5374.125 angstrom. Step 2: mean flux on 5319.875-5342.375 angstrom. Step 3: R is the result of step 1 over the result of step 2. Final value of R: 1.11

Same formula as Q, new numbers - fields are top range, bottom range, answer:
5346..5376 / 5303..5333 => 1.11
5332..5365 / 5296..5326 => 1.06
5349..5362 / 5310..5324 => 1.10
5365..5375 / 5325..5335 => 1.17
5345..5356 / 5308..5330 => 1.08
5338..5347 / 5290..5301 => 1.04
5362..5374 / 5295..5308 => 1.11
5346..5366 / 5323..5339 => 1.19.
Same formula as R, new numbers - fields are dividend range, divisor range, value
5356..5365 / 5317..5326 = 1.16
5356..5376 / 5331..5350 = 1.10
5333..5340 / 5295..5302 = 1.04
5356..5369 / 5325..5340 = 1.18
